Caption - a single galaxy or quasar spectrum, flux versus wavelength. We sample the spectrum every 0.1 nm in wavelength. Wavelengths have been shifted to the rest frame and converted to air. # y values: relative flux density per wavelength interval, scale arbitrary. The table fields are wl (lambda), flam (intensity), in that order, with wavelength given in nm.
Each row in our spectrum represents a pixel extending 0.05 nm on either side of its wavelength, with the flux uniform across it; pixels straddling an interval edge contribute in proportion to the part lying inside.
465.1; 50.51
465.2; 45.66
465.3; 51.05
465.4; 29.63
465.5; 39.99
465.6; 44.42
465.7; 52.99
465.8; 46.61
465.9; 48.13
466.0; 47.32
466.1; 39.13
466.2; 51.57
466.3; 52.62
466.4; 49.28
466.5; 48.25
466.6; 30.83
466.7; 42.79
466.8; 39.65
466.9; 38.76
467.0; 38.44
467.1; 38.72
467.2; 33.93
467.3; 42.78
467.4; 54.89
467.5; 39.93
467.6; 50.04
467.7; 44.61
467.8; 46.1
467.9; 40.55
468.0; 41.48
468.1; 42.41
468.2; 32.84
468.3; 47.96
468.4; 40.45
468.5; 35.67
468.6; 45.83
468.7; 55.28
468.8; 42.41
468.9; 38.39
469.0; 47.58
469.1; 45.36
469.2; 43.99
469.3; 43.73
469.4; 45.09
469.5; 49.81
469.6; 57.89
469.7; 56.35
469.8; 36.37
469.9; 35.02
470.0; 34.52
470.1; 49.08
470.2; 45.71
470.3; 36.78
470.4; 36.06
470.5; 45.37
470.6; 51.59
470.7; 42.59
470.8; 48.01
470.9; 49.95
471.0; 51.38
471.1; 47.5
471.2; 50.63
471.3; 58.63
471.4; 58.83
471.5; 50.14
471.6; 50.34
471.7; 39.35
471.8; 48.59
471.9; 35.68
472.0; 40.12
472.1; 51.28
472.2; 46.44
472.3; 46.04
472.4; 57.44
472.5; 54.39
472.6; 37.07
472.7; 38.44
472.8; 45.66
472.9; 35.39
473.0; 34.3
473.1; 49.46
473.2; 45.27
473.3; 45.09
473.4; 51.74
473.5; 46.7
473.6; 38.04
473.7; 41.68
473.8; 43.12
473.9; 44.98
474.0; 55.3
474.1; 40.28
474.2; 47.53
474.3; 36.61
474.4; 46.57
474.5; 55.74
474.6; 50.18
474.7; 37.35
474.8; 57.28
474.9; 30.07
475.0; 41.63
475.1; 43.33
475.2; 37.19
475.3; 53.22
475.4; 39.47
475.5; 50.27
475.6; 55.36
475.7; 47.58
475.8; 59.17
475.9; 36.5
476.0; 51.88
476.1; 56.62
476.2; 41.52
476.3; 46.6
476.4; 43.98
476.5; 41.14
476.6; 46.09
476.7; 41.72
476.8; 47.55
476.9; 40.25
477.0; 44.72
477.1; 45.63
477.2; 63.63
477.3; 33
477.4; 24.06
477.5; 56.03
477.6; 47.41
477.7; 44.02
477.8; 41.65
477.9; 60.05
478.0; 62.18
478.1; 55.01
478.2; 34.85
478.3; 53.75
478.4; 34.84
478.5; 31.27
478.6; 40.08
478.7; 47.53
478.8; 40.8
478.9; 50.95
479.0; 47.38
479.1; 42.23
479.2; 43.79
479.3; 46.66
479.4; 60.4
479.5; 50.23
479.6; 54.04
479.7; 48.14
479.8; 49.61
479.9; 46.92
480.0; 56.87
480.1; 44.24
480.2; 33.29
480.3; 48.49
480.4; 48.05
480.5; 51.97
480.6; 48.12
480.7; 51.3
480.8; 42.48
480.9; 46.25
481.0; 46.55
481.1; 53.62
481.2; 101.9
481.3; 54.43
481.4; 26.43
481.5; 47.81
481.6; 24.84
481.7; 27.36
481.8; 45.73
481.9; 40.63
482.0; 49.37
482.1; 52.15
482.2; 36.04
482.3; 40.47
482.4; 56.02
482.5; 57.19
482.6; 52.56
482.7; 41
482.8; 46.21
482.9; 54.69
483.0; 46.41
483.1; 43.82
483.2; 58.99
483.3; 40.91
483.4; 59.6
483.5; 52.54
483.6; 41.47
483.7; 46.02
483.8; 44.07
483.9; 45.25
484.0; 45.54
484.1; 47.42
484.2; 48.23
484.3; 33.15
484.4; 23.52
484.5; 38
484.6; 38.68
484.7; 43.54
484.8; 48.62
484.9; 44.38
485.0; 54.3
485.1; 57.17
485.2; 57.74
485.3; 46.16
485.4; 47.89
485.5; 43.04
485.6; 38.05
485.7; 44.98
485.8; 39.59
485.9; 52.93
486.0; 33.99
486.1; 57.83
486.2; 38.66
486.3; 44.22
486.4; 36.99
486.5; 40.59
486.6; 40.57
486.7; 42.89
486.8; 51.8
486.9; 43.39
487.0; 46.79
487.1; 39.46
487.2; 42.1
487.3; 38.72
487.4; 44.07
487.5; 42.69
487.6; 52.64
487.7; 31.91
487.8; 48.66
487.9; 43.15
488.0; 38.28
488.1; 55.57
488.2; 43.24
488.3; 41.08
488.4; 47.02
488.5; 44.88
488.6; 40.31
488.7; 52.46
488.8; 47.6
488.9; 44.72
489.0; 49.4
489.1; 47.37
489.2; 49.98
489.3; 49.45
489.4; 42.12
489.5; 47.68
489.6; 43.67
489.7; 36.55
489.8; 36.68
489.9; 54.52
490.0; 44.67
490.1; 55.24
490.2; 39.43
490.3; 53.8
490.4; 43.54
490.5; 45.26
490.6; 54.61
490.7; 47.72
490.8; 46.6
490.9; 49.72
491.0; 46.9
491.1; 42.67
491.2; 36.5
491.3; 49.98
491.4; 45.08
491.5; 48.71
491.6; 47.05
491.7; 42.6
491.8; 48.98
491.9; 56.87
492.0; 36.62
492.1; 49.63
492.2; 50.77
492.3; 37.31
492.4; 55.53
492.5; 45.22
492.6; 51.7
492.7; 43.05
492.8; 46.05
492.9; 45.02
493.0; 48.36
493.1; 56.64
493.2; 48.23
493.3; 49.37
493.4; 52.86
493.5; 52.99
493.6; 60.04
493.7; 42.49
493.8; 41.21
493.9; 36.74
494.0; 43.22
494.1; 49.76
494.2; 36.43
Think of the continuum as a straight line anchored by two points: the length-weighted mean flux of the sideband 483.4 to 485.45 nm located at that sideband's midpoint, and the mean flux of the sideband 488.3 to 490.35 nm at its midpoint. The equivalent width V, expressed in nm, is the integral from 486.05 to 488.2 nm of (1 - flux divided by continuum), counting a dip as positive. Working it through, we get 0.10 nm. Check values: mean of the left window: 45.5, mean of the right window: 46.2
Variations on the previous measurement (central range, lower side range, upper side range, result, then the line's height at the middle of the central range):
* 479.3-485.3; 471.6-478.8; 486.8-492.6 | -0.238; 45.6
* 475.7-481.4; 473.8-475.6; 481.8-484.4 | -0.212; 46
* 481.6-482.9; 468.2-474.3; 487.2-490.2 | 0.008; 45.2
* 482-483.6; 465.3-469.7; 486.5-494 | -0.124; 45.5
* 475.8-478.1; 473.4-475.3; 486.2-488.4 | -0.124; 44.3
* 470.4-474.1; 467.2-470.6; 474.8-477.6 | -0.147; 44.6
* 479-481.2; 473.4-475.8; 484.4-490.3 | -0.202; 45.3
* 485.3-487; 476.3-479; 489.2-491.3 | 0.075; 45.8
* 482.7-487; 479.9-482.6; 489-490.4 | 0.152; 46.9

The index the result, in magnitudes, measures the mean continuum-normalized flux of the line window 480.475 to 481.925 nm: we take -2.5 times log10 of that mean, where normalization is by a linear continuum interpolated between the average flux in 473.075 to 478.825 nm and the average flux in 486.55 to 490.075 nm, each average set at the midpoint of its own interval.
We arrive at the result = -0.05 mag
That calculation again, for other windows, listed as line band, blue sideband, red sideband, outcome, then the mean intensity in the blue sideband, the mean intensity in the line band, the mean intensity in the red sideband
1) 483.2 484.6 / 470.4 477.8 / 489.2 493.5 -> 0.06 mag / 45.9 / 43.9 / 47.1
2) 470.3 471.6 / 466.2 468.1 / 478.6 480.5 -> -0.10 mag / 43.2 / 48.8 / 47.7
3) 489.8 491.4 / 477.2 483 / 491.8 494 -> 0.02 mag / 47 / 47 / 47.9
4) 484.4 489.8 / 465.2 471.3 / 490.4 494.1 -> 0.05 mag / 44.4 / 44.6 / 47.3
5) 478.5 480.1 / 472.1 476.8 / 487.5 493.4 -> -0.04 mag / 45.5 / 47.7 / 46.5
